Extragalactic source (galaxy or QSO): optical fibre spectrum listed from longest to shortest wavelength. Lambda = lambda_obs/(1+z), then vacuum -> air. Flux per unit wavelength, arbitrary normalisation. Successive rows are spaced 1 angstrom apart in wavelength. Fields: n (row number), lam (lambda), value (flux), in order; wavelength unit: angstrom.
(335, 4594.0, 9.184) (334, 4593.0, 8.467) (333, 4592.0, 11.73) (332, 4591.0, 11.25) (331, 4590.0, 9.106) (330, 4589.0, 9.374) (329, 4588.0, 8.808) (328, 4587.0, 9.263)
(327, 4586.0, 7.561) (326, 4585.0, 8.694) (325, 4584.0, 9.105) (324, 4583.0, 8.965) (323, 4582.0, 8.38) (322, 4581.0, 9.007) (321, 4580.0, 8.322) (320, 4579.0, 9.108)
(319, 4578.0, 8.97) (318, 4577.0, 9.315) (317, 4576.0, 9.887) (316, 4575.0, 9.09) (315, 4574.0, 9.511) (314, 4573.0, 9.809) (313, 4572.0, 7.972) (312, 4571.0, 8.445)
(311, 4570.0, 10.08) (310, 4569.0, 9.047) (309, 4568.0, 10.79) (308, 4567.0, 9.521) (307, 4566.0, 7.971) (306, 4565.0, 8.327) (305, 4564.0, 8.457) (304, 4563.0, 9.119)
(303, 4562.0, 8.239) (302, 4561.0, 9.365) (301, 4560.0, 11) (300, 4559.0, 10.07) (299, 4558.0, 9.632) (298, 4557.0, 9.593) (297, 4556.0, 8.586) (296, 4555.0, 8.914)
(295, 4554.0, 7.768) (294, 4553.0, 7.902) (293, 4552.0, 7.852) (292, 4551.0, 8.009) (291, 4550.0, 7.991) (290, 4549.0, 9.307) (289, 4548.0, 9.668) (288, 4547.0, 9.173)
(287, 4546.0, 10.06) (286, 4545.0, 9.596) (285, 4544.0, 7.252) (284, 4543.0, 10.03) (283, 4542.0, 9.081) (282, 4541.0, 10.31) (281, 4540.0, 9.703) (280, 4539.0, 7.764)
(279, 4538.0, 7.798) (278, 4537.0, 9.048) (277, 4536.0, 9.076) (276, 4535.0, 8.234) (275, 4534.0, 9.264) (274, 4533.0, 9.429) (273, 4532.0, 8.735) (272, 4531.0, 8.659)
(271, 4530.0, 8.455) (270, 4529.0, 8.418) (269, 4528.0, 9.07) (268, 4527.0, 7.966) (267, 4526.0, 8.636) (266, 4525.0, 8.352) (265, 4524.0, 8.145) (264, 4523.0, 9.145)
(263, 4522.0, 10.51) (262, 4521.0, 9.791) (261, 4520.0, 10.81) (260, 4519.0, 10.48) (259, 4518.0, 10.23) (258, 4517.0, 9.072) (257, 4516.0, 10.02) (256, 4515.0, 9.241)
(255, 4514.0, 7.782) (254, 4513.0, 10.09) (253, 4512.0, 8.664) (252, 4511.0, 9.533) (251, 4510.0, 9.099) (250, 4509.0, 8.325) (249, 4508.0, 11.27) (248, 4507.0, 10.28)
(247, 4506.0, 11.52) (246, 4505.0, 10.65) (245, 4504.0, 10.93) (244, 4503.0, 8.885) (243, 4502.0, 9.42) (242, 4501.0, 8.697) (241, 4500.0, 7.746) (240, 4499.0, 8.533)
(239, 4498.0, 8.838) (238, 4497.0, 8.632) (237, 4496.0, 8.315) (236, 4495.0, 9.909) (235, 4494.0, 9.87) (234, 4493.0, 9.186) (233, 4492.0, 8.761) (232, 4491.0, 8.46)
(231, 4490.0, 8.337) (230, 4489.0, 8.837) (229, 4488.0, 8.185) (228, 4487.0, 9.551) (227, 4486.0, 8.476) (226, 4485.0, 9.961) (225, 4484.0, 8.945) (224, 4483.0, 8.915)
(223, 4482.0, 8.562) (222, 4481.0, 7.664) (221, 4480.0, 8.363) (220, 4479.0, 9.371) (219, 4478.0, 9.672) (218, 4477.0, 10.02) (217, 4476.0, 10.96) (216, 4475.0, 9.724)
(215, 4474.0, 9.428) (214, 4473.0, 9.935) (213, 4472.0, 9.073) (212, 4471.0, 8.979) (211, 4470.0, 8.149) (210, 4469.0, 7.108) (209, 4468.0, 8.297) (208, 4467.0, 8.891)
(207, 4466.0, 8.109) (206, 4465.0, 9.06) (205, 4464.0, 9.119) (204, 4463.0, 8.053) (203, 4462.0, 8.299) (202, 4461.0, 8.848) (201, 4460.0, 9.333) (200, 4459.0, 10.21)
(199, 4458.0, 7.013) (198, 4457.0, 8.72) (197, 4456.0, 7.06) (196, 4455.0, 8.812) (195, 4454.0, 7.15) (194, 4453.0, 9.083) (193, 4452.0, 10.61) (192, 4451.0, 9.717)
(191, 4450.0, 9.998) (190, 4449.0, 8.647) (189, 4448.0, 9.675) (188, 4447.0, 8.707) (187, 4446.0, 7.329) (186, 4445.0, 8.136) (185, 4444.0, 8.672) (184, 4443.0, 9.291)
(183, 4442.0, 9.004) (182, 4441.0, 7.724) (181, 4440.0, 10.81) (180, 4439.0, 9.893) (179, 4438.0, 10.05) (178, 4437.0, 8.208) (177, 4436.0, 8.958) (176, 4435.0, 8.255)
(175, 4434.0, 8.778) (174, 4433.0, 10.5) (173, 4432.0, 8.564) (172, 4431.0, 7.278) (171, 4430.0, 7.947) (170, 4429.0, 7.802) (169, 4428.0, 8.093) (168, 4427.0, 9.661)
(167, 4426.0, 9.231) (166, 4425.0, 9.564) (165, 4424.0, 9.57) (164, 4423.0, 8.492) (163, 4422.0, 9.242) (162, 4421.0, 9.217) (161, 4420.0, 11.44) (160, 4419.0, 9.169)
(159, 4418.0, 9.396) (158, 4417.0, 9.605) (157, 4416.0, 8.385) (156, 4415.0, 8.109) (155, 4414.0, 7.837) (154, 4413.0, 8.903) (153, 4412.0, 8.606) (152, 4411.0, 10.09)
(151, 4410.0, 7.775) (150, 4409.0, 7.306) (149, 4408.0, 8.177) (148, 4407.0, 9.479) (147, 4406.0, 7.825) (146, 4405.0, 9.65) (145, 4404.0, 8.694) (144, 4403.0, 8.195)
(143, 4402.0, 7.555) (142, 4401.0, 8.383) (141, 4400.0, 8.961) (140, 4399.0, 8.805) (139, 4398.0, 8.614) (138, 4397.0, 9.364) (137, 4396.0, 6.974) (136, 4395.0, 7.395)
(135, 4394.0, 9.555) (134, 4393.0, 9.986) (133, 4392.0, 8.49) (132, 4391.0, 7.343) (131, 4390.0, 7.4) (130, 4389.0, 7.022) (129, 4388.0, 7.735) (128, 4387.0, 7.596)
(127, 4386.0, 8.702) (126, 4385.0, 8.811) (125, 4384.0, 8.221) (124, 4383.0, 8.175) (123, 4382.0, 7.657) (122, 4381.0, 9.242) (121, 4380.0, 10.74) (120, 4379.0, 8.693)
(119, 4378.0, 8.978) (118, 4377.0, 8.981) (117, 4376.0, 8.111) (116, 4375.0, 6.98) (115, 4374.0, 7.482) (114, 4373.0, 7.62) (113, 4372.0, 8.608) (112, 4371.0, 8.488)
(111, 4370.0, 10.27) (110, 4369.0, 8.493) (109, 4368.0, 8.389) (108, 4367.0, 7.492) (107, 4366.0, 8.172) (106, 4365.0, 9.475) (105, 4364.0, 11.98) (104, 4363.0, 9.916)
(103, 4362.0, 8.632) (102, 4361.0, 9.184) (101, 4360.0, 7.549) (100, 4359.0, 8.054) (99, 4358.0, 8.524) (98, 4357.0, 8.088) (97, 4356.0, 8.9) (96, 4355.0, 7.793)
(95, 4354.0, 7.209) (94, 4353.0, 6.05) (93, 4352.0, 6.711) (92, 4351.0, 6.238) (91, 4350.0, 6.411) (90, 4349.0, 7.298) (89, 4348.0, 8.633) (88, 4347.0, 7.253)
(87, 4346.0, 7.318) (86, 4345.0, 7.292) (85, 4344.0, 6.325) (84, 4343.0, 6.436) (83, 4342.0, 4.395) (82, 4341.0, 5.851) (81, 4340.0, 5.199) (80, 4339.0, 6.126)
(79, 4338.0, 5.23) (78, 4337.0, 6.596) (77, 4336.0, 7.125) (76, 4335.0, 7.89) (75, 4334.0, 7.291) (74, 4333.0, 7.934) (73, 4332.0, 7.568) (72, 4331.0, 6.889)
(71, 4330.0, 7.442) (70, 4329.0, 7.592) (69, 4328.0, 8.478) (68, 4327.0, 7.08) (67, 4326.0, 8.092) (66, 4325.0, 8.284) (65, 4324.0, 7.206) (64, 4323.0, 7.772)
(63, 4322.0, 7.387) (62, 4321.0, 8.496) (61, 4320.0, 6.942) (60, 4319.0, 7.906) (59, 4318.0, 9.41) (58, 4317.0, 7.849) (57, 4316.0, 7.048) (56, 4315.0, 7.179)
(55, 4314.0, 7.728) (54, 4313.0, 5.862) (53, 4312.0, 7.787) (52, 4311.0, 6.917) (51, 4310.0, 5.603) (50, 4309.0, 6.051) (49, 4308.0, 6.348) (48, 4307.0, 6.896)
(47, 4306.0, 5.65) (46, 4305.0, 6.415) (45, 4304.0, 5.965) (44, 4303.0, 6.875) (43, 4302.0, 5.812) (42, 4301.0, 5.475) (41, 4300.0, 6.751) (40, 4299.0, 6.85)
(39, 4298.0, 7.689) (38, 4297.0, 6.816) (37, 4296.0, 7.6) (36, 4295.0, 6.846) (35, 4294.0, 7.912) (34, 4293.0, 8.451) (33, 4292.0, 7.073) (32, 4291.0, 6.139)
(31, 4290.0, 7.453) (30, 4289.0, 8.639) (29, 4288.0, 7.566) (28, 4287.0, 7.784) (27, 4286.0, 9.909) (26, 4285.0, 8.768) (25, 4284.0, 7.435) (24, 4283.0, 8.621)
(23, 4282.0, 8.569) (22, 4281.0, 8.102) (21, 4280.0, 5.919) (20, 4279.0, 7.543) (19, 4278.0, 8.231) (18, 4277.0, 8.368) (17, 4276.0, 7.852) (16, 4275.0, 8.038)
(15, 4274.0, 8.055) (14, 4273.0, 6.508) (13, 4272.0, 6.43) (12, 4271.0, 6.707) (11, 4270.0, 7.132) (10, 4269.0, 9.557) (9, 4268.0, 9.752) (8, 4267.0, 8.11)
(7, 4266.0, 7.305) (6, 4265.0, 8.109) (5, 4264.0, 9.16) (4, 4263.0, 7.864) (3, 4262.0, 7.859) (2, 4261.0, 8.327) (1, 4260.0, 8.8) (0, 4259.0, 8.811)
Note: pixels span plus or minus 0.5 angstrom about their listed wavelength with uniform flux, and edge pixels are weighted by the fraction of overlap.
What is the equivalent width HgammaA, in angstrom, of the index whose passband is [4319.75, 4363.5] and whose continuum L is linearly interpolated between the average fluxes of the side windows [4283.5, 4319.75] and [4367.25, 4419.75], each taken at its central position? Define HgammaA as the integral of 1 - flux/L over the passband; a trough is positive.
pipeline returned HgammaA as 2.3 angstrom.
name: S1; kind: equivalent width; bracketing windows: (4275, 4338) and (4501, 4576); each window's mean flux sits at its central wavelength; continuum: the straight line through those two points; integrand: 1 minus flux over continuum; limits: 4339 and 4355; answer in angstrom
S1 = 2.3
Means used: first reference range 7.37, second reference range 9.19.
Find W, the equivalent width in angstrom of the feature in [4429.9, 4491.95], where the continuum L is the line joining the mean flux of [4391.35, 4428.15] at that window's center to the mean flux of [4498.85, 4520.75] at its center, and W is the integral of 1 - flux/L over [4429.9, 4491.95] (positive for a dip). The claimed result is 2.38 angstrom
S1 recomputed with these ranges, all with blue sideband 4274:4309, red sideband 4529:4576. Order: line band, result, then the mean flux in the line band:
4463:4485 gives -1.2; 8.97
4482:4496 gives -0.6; 8.99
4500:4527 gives -2.4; 9.53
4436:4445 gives -0.9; 9.13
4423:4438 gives -1.0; 8.78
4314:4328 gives -0.4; 7.77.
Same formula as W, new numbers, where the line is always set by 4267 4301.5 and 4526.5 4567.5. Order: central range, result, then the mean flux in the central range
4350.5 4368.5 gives -0.50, 8.24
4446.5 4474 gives -0.95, 8.78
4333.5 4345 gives 2.40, 6.27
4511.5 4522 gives -1.09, 9.66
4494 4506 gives -0.83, 9.27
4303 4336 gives 2.38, 7.27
